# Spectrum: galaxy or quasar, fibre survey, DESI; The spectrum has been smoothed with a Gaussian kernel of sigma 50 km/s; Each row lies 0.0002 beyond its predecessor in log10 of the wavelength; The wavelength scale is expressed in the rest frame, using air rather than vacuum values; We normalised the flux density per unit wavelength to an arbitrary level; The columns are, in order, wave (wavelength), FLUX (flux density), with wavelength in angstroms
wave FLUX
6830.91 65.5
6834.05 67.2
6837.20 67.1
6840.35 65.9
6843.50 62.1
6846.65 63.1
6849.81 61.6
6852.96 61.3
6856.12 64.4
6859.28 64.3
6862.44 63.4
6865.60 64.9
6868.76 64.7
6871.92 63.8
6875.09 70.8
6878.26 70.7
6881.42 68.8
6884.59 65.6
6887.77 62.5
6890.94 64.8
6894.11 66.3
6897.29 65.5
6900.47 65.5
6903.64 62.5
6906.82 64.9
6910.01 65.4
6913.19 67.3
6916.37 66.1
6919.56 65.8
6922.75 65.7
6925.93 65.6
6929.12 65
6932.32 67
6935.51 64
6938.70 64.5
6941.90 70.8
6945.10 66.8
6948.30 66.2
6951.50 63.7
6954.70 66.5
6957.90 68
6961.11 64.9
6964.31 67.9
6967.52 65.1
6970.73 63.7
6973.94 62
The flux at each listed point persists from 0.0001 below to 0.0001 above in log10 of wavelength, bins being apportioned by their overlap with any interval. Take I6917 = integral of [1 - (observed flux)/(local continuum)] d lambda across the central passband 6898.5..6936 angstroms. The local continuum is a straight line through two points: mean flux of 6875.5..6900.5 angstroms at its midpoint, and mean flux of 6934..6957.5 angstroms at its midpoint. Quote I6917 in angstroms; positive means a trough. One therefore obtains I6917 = 0.50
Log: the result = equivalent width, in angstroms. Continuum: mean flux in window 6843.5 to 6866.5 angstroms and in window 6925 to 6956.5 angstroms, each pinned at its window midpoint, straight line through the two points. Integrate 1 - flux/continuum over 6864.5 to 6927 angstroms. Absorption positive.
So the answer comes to -1.3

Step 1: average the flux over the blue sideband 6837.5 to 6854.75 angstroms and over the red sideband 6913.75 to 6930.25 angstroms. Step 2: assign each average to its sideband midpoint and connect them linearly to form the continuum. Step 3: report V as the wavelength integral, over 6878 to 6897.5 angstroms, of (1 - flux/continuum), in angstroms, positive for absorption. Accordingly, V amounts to -0.4 angstroms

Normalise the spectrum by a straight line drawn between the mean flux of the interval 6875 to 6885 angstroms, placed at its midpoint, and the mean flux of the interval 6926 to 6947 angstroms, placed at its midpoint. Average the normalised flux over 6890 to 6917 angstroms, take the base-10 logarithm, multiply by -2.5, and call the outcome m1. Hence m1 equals 0.04 mag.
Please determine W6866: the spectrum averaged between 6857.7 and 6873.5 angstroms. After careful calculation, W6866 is 64.2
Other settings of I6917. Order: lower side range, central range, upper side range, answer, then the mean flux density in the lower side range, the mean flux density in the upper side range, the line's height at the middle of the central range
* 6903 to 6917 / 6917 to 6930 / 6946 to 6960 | 0.0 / 65.4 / 66.1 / 65.6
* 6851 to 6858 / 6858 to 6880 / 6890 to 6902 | -0.8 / 62.8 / 65.5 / 63.8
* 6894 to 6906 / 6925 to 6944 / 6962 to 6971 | -0.3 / 64.8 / 65.8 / 65.3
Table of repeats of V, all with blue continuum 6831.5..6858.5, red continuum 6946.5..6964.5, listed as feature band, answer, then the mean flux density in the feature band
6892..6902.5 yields -0.1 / 65.6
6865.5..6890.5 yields -0.7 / 66.5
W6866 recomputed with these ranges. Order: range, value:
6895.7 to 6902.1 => 65.5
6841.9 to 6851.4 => 62.3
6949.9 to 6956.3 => 65.1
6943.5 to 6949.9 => 66.5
